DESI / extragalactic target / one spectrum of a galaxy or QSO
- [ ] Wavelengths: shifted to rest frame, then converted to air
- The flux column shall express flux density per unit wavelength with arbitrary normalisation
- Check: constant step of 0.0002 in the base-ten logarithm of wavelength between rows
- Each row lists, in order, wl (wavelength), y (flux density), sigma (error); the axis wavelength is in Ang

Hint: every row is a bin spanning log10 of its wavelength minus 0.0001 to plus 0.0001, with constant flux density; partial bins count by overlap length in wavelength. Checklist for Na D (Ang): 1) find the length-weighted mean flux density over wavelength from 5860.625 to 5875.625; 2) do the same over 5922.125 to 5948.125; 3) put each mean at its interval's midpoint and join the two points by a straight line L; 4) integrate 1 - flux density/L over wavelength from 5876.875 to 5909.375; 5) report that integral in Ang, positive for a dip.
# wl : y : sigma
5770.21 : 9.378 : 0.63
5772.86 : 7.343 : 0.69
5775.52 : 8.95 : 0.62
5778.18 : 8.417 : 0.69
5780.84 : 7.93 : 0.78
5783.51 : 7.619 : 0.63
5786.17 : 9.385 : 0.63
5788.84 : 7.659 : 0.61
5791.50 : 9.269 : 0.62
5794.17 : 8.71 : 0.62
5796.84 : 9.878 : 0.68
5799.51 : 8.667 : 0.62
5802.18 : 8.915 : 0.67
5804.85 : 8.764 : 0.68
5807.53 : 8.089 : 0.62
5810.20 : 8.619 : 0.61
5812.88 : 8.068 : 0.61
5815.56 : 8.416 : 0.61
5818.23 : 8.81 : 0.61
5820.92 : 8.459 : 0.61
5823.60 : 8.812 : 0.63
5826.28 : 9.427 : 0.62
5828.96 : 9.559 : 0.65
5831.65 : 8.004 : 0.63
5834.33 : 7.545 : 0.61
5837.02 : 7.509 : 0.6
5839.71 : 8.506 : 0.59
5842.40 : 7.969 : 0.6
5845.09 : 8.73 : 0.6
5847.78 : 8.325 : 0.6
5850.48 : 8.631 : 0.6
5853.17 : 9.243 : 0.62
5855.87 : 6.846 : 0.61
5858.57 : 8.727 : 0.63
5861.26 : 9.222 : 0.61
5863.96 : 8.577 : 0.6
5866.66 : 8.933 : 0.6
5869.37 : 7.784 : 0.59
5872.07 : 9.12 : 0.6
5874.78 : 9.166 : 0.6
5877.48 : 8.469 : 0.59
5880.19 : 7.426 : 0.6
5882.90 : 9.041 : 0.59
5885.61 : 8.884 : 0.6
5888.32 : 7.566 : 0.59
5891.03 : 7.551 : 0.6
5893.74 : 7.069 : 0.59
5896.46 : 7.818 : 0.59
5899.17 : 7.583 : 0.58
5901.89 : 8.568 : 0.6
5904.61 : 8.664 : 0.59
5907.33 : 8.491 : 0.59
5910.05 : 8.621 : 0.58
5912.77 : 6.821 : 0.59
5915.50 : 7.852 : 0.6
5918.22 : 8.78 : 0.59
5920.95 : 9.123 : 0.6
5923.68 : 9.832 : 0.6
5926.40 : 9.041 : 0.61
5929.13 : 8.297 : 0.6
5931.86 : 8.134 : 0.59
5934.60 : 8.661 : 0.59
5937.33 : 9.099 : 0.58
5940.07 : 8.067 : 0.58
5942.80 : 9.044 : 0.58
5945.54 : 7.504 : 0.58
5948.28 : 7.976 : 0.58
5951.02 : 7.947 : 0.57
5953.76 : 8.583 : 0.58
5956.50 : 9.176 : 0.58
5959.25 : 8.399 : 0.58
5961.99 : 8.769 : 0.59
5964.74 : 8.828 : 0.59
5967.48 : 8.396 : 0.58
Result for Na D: 2.27 Ang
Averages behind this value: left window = 8.76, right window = 8.6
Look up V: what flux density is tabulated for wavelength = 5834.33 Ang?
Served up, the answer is 7.545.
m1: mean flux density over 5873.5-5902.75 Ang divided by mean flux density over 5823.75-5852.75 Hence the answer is 0.96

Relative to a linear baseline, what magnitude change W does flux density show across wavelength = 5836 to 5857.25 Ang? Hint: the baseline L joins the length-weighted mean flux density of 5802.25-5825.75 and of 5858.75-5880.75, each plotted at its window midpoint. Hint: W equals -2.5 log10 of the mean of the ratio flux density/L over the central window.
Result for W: 0.05 mag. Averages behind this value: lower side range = 8.56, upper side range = 8.64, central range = 8.23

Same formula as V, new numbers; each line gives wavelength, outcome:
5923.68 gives 9.832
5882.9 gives 9.041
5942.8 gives 9.044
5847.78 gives 8.325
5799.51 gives 8.667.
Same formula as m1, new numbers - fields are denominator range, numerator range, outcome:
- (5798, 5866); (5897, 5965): 0.99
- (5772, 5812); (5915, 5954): 1.00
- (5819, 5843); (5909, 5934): 1.01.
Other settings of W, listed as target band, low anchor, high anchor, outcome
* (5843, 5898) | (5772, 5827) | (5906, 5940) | 0.03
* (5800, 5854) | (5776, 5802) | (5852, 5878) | 0.01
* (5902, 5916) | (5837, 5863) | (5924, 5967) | 0.05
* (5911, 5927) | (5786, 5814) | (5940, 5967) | -0.01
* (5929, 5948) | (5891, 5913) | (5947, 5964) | -0.01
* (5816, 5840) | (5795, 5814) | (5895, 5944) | 0.02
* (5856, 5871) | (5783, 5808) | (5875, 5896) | -0.04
